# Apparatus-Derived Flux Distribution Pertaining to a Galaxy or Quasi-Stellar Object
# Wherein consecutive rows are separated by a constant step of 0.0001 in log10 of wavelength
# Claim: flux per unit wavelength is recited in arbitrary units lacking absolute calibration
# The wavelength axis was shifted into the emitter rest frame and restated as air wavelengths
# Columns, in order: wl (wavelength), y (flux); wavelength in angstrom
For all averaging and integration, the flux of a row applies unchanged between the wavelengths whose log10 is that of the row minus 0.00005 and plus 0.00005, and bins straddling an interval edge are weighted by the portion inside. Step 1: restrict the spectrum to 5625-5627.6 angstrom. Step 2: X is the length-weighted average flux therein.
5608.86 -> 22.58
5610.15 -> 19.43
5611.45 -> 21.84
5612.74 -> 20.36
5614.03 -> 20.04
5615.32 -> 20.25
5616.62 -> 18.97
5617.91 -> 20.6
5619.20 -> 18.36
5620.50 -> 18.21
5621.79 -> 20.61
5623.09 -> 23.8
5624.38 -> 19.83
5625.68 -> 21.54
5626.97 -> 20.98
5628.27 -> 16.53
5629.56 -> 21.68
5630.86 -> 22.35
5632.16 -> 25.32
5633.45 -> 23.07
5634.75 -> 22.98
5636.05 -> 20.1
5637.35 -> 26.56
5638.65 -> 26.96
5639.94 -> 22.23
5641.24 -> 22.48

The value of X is 21.3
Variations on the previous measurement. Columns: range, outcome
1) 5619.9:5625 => 20.7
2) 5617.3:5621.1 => 19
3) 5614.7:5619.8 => 19.6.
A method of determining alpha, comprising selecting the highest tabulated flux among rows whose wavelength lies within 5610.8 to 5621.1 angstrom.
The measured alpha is 21.84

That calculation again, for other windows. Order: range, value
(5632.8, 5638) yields 26.56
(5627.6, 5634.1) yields 25.32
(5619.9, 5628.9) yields 23.8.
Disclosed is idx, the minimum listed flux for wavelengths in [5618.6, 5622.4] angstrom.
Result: 18.21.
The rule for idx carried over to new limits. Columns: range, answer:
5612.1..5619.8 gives 18.36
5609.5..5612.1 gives 19.43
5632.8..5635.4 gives 22.98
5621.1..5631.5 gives 16.53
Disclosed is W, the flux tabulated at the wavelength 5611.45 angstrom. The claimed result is 21.84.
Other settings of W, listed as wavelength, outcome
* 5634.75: 22.98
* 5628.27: 16.53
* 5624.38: 19.83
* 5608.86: 22.58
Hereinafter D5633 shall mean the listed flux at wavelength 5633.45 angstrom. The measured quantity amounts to 23.07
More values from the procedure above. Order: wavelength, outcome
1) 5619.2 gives 18.36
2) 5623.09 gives 23.8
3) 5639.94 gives 22.23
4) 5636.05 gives 20.1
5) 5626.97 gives 20.98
